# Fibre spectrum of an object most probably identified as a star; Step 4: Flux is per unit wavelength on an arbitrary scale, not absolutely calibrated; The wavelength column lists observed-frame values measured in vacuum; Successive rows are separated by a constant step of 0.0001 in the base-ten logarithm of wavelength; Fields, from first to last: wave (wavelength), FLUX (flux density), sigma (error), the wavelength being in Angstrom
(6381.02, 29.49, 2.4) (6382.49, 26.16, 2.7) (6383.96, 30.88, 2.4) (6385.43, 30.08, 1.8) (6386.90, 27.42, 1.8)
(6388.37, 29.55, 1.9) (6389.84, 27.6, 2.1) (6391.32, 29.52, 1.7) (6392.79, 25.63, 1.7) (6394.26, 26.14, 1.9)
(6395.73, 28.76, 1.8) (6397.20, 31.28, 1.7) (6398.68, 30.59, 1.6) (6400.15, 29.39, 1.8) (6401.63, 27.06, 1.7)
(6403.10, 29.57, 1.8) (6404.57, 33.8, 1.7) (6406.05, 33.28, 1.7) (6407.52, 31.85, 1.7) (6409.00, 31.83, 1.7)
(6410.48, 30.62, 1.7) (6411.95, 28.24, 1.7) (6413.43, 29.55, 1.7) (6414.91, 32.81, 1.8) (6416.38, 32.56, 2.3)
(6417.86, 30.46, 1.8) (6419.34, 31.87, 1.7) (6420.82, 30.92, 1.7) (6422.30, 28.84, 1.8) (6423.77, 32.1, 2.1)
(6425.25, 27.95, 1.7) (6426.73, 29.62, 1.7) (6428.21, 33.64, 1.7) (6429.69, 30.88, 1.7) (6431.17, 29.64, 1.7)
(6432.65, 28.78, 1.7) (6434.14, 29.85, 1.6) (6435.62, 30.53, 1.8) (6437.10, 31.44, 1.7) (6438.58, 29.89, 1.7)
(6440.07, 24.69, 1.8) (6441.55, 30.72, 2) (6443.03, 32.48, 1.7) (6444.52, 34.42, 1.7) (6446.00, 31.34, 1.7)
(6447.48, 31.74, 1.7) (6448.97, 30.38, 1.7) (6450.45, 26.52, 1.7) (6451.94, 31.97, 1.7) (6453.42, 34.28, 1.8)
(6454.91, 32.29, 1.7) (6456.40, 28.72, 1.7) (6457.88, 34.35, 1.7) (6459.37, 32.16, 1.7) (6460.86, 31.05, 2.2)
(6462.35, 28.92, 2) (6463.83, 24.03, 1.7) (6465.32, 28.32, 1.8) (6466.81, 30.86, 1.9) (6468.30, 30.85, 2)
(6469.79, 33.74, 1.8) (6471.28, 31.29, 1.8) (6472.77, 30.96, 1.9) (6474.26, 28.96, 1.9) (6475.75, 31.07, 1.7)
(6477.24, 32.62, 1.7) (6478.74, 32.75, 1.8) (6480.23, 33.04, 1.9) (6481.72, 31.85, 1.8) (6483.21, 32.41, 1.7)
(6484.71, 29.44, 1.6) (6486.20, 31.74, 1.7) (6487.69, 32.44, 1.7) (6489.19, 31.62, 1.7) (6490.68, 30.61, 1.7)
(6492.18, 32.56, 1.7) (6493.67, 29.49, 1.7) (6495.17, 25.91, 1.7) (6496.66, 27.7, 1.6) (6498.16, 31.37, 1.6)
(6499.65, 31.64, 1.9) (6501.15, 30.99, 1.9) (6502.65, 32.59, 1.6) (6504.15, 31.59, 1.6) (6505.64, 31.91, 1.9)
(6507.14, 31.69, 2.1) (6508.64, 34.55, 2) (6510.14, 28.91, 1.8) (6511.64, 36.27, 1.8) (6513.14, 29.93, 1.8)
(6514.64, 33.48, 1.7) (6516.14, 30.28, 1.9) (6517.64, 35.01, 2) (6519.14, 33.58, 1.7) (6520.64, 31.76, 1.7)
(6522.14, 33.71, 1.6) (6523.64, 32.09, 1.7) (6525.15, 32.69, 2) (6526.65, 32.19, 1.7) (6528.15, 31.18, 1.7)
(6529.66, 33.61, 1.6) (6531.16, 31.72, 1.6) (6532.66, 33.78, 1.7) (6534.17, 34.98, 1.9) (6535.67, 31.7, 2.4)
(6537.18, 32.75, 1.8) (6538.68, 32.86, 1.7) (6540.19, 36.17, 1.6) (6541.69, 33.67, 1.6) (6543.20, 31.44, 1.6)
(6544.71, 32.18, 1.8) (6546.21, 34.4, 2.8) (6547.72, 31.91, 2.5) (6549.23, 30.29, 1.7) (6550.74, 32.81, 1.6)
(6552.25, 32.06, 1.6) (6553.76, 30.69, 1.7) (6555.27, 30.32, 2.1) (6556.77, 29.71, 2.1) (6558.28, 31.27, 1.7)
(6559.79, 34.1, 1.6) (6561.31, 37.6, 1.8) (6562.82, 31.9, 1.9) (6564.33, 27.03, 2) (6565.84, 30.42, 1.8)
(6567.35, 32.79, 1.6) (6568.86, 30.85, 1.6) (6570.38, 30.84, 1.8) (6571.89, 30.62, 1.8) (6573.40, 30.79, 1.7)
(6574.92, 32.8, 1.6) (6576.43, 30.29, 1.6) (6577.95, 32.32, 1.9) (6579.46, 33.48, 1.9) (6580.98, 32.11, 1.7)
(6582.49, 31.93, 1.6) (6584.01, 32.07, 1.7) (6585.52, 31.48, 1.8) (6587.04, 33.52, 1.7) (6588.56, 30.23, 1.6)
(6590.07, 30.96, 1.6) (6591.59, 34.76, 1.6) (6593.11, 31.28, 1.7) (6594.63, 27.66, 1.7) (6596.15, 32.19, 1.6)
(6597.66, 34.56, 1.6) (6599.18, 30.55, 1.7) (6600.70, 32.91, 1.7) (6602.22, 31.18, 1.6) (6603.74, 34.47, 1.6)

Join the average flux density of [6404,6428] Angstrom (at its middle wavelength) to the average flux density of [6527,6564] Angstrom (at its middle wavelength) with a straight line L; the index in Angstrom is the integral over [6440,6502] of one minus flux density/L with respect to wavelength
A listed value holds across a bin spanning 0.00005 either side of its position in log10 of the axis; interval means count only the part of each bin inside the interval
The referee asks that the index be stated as 1.6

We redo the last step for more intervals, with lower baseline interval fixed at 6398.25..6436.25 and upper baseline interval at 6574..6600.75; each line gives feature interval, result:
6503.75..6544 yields -1.7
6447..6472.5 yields 0.2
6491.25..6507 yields 0.3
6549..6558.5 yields 0.2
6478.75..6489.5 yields -0.3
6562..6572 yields 0.3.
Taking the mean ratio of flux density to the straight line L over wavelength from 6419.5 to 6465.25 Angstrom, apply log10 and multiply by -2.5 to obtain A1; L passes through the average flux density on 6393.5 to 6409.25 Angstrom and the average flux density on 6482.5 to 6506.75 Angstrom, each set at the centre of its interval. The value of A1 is 0.00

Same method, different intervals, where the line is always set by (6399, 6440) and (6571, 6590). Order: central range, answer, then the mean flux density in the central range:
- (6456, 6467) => 0.04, 29.8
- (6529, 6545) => -0.06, 33.2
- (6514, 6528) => -0.05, 32.7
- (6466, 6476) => -0.01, 31.1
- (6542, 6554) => -0.02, 32.1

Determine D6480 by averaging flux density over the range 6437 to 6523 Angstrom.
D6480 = 31.2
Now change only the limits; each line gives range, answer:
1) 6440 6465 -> 30.7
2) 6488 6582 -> 32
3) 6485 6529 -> 31.7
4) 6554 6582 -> 31.6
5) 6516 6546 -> 33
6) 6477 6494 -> 31.7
